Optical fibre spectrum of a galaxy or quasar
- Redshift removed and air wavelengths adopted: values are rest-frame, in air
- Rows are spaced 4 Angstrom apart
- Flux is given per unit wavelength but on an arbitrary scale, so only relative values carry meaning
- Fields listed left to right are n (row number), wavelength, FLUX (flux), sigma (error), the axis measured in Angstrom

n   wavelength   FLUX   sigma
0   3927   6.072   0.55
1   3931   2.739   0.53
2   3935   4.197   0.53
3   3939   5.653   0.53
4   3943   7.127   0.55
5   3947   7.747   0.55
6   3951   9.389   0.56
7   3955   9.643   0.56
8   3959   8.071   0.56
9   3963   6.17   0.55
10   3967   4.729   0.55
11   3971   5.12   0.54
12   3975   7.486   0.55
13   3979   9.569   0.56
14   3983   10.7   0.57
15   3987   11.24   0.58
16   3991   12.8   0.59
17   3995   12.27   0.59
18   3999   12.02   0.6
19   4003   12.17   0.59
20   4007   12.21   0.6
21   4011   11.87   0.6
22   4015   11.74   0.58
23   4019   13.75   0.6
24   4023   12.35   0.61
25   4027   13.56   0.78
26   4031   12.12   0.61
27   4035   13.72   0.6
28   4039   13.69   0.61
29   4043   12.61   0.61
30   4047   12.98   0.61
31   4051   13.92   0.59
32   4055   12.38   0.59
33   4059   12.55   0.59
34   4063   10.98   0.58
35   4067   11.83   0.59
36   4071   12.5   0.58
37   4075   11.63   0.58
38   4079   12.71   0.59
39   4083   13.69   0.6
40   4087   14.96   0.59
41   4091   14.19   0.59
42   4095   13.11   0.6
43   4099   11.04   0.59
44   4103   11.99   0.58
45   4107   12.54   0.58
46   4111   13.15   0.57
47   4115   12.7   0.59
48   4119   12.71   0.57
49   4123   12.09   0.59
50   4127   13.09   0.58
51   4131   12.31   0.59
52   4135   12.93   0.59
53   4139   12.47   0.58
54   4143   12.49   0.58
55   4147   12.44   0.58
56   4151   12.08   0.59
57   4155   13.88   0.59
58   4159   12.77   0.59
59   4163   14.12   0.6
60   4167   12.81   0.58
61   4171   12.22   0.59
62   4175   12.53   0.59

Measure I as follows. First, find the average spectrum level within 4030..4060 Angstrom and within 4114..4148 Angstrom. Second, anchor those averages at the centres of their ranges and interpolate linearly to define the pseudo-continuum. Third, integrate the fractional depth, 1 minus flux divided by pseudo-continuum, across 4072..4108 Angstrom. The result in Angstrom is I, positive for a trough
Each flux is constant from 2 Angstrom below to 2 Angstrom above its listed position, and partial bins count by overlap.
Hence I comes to -0.20 Angstrom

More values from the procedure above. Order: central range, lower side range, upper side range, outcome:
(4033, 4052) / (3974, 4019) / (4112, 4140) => -2.3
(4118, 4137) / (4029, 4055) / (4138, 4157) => 0.2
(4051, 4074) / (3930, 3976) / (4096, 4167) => -4.3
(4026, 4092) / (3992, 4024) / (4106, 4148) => -2.5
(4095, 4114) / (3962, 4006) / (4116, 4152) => -0.6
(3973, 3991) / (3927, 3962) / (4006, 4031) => -0.6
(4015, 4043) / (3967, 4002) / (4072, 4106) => -4.7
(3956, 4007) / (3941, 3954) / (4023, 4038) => 4.2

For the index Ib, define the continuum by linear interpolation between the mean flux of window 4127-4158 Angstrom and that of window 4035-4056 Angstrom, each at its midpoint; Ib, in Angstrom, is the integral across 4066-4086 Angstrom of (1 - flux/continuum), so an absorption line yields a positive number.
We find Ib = 0.6 Angstrom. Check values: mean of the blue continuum 13.2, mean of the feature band 12.6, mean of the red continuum 12.7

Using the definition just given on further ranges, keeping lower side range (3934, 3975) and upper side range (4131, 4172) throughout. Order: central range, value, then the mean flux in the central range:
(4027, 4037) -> -4.2 Angstrom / 13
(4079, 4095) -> -4.5 Angstrom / 13.9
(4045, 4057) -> -4.1 Angstrom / 13.1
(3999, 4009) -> -4.5 Angstrom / 12.2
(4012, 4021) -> -4.0 Angstrom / 12.6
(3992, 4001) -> -4.5 Angstrom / 12.2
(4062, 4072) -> -1.5 Angstrom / 11.8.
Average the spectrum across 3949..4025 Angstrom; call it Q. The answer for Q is 10.2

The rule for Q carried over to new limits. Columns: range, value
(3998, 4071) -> 12.6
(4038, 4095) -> 12.9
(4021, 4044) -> 13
